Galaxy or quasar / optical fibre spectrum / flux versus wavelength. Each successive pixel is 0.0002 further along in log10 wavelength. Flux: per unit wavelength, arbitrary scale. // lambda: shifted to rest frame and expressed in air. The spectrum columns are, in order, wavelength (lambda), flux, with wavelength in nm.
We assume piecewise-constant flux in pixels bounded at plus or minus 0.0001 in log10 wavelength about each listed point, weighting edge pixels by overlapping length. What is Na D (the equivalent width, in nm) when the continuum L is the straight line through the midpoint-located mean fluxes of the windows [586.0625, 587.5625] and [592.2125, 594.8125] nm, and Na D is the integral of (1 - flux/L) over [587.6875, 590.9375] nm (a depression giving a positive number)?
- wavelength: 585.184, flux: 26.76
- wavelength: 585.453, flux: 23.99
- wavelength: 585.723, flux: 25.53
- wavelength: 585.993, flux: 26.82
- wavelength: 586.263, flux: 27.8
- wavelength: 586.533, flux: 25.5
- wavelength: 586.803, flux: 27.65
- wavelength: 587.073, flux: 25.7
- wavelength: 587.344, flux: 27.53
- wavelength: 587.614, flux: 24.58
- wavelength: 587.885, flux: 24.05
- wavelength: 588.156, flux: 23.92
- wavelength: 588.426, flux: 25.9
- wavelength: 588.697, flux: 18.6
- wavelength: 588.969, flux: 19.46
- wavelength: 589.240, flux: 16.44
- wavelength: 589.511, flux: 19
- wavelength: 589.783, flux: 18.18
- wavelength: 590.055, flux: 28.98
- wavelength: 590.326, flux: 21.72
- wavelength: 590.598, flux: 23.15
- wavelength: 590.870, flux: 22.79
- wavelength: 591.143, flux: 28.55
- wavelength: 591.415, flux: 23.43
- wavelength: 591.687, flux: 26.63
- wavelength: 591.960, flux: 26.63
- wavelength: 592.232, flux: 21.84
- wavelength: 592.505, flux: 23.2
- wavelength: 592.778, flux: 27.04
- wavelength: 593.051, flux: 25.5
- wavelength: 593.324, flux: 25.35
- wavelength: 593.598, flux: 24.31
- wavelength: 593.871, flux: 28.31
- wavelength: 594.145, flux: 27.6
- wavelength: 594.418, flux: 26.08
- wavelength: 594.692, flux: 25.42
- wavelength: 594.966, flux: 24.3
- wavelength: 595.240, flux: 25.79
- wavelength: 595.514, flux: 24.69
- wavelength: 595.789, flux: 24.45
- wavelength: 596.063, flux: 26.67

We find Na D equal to 0.55 nm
